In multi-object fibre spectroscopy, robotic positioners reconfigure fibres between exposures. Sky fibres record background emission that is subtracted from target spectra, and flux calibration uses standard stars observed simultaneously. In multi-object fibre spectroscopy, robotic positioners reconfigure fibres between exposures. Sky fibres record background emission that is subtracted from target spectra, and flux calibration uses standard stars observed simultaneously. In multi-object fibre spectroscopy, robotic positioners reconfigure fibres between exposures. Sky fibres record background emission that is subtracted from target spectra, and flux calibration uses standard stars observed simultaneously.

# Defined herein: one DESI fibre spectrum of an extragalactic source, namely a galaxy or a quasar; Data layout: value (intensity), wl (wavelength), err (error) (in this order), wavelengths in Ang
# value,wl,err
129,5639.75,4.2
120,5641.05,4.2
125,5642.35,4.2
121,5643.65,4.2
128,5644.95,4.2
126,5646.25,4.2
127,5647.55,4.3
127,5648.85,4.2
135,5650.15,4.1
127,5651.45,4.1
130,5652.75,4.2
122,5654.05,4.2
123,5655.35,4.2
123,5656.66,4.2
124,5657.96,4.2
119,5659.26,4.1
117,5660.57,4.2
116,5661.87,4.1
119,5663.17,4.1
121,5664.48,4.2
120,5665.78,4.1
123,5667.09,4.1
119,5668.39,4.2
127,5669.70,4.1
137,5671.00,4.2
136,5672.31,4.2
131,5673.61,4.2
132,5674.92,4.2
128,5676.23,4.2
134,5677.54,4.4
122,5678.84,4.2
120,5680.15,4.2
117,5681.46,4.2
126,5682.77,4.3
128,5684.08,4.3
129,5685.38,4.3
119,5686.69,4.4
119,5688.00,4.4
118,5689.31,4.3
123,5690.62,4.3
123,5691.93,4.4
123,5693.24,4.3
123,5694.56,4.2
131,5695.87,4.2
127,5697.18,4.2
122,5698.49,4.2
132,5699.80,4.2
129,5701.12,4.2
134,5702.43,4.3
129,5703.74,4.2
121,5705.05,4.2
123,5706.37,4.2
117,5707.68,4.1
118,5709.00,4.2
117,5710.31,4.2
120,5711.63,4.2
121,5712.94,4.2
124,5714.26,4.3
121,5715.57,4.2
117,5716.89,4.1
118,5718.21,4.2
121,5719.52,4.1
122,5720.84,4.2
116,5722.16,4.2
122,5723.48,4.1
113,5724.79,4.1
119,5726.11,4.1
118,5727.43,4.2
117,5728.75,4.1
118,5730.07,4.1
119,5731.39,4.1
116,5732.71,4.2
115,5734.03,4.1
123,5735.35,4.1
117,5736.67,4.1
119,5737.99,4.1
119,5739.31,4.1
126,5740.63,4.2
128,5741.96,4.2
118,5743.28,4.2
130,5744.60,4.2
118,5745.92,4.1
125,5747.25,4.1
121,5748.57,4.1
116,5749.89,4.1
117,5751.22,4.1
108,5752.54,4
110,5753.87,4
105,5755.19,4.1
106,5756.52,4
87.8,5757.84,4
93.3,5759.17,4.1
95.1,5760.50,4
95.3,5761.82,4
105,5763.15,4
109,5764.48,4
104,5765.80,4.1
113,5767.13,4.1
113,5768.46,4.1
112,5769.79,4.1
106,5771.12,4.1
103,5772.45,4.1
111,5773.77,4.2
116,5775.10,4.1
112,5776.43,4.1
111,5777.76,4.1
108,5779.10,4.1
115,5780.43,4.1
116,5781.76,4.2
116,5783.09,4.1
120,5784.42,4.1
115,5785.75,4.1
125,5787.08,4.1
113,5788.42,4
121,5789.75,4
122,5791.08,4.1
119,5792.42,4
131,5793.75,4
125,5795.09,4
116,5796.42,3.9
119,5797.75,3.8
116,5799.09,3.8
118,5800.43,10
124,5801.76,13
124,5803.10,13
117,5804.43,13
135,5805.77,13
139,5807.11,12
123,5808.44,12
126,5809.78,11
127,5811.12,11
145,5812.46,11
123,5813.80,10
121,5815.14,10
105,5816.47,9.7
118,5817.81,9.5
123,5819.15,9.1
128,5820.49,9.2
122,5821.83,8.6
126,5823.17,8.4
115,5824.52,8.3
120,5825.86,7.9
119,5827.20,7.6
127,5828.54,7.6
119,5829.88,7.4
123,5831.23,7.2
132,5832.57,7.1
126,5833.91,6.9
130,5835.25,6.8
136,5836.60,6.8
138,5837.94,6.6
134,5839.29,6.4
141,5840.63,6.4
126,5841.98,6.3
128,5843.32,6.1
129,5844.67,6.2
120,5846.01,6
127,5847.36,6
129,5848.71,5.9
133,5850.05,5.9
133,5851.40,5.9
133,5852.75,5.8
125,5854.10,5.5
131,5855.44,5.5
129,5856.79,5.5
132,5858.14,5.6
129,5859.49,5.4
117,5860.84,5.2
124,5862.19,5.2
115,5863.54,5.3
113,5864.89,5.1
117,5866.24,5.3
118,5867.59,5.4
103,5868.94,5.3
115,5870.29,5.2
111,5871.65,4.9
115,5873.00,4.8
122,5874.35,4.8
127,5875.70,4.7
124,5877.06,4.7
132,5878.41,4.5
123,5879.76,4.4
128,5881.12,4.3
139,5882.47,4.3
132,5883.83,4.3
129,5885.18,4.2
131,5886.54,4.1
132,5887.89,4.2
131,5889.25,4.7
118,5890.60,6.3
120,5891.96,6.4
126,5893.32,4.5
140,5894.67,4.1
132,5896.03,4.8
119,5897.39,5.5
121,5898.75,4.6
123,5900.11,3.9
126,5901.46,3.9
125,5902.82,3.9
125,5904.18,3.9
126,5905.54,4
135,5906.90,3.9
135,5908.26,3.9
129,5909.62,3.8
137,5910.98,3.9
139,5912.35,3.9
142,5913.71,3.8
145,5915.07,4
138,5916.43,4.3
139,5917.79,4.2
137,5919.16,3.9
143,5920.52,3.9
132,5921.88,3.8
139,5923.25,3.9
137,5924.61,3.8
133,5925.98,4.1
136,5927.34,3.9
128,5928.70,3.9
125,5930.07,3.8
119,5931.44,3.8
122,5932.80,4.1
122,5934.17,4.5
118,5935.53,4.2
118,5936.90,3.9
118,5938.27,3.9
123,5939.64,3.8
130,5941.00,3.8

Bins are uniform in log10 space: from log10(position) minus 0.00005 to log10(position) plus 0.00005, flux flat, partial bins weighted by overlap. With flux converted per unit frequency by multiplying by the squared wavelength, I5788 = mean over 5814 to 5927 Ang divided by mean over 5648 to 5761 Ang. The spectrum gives 1.1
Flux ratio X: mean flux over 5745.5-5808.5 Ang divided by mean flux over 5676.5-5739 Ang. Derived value 0.9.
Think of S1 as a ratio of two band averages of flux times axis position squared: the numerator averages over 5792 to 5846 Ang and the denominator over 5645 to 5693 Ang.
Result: 1.06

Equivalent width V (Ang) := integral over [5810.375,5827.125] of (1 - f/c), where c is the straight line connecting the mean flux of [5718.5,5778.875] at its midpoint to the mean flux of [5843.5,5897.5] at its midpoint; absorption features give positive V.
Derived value -0.3 Ang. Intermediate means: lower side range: 113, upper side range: 125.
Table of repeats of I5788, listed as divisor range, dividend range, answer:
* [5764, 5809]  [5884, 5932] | 1.17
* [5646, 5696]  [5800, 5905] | 1.07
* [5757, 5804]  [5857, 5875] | 1.08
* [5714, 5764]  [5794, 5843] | 1.12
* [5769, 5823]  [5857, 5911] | 1.07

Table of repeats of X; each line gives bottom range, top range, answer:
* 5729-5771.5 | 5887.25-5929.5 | 1.17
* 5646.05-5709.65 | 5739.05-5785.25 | 0.89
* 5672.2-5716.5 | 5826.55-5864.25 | 1.03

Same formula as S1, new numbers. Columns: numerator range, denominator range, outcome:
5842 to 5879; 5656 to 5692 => 1.06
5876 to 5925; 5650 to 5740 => 1.15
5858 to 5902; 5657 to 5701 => 1.07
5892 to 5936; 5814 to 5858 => 1.06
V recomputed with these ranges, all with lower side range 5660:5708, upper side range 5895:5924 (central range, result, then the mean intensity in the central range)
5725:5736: 0.7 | 118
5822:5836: 0.7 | 124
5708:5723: 0.8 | 119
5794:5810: 0.7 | 124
